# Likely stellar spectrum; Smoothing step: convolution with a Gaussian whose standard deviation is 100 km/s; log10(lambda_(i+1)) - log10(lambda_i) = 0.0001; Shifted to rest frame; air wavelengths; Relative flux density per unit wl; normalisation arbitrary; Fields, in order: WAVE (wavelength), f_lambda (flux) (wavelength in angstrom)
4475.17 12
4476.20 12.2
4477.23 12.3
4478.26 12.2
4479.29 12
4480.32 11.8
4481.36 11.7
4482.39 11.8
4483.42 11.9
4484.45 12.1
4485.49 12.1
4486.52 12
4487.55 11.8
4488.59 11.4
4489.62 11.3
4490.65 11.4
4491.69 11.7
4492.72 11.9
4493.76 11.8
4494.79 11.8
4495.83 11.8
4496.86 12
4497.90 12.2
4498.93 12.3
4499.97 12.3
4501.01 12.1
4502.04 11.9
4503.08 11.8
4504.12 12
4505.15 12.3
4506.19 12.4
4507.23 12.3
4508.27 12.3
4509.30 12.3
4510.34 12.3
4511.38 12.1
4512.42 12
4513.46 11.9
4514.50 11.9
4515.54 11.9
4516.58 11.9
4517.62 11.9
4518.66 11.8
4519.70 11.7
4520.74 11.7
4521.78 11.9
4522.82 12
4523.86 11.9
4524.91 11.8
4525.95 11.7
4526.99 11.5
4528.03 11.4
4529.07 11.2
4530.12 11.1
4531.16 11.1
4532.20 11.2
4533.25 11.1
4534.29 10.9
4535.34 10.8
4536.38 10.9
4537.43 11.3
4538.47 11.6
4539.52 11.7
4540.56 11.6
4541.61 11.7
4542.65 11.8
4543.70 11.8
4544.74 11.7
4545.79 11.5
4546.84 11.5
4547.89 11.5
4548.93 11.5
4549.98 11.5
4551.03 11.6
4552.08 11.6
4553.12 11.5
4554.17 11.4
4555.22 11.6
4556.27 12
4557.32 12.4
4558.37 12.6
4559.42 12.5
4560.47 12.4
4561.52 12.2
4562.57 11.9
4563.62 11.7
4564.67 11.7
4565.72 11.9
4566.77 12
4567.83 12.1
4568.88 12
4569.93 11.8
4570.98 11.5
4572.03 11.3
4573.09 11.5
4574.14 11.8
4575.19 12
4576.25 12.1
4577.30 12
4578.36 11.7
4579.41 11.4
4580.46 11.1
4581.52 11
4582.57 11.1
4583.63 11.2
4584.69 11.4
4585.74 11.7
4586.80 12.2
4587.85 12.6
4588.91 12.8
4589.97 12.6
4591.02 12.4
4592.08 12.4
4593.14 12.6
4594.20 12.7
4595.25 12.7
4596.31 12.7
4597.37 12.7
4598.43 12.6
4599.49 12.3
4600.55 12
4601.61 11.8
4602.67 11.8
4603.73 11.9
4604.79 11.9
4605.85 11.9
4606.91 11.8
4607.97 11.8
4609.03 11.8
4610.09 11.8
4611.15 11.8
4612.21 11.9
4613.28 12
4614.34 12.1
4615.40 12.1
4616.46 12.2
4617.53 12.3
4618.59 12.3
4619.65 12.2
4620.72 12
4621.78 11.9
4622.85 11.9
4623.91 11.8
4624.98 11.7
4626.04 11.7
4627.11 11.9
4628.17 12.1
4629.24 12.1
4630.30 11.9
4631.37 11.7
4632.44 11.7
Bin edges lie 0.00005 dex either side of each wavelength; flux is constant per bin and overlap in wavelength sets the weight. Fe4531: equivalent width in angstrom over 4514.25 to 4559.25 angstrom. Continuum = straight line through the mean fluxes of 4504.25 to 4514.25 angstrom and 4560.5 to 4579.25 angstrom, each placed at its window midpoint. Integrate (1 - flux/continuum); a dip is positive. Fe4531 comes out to 1.6 angstrom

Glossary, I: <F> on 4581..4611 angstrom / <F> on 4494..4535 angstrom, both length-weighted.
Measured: 1.0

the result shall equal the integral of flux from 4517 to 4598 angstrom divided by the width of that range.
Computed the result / 11.8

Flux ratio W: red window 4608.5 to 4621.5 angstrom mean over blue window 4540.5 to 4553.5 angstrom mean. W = 1.04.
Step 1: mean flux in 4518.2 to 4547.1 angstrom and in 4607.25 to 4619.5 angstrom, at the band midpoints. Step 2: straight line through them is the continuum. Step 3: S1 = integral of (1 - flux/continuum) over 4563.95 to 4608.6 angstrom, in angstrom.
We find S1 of -0.5 angstrom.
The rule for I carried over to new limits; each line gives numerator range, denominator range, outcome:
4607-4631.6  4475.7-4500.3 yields 1.00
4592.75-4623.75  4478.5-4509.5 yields 1.01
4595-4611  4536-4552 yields 1.05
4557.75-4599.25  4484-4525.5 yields 1.01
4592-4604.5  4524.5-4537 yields 1.10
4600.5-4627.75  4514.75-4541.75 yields 1.04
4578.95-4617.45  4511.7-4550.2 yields 1.04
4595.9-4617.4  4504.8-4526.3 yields 1.00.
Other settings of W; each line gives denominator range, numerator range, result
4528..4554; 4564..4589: 1.03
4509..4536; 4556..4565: 1.05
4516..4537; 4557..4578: 1.04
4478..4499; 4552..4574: 1.00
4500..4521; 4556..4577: 0.99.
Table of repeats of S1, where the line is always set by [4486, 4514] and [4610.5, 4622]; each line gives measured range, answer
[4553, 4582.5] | 0.5 angstrom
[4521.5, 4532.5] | 0.4 angstrom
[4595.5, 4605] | -0.1 angstrom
